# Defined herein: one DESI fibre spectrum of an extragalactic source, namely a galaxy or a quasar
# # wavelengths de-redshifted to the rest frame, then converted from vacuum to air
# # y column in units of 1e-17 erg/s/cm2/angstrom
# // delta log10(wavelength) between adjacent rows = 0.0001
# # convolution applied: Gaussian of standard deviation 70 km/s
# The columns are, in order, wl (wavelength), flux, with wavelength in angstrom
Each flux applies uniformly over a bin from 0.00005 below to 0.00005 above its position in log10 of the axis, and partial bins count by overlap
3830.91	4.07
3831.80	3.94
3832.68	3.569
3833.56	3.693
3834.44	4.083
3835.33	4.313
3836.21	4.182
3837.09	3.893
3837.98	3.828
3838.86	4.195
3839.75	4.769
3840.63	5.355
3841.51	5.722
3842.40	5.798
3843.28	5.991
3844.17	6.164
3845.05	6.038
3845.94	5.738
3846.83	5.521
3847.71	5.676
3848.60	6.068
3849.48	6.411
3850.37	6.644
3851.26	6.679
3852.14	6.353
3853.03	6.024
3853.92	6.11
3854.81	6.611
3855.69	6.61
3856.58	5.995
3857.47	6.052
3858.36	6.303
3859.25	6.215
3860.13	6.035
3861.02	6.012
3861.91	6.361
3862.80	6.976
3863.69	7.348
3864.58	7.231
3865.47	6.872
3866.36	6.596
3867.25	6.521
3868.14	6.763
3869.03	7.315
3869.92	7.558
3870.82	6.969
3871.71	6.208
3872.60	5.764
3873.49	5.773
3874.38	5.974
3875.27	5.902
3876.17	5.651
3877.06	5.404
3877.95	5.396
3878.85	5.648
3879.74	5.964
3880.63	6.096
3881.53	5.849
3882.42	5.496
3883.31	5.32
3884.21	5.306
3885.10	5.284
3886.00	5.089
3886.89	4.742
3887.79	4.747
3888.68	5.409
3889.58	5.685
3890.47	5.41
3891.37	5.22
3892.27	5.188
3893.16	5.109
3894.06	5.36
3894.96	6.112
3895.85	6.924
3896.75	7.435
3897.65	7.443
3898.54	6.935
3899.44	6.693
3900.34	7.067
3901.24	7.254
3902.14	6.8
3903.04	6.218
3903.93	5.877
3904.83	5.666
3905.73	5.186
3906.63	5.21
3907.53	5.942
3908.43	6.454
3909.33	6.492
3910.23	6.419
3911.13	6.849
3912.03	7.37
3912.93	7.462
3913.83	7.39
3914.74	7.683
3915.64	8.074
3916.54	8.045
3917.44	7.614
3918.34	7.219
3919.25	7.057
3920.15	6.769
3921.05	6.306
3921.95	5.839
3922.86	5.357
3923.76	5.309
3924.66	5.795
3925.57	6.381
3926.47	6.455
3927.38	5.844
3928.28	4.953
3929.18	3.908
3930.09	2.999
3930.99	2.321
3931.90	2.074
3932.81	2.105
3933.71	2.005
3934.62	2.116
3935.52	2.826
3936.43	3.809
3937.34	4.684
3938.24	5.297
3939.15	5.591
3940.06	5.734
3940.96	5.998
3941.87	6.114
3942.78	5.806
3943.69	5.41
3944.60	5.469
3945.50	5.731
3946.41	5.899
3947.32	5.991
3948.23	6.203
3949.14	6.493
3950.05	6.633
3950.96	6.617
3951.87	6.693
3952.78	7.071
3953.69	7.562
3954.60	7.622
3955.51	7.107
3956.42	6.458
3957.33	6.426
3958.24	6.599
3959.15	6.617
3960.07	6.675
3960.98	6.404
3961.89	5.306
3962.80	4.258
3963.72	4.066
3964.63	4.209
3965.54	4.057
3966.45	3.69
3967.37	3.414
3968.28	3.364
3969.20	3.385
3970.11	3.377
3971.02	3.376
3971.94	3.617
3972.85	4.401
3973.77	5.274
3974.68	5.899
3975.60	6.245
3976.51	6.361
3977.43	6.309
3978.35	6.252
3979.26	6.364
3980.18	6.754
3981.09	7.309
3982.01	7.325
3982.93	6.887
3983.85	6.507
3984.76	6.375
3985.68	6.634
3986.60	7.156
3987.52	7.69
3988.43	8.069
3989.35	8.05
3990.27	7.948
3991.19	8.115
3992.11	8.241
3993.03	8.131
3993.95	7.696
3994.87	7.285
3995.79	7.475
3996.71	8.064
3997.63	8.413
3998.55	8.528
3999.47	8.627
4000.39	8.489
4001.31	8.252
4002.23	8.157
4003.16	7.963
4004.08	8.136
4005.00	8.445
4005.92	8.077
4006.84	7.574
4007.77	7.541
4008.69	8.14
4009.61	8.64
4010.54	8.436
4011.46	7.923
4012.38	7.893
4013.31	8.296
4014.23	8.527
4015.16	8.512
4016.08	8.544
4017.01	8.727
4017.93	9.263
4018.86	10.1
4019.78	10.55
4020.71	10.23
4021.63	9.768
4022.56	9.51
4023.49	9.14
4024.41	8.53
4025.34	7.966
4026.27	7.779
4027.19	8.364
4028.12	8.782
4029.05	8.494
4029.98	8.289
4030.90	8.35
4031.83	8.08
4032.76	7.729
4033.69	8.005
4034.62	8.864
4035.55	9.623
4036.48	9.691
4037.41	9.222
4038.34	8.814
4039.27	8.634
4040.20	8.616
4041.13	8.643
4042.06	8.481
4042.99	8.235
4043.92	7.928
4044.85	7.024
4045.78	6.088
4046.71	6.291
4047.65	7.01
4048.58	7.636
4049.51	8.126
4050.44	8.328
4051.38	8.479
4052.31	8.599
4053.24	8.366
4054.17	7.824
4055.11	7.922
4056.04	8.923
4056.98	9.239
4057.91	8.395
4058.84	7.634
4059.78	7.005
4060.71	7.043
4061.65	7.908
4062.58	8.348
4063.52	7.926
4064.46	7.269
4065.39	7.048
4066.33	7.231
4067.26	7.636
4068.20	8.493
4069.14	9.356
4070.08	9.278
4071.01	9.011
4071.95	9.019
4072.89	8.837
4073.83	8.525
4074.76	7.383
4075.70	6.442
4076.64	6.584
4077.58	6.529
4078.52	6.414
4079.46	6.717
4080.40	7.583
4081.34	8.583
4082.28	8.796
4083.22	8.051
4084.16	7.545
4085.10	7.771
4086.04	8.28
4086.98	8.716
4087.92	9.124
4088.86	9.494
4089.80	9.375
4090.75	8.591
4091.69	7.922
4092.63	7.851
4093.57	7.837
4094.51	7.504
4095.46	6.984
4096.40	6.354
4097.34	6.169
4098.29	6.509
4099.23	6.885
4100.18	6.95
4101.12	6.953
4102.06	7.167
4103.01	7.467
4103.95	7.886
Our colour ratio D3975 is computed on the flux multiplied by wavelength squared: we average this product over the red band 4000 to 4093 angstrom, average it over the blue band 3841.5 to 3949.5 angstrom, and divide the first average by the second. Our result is 1.51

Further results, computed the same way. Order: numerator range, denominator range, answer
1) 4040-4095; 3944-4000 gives 1.32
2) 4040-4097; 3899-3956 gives 1.45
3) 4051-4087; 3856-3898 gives 1.45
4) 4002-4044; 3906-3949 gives 1.62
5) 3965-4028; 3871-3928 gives 1.26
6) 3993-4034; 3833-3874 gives 1.54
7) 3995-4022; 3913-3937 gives 1.69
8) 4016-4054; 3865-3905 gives 1.52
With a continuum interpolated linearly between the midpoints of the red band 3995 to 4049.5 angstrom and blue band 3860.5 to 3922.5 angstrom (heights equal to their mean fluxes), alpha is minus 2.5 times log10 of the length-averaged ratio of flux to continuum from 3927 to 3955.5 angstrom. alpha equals 0.36 mag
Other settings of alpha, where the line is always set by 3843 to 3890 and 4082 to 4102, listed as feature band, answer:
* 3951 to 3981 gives 0.23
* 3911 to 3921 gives -0.15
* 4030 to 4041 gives -0.18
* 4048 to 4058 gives -0.12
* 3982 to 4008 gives -0.11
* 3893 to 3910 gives 0.00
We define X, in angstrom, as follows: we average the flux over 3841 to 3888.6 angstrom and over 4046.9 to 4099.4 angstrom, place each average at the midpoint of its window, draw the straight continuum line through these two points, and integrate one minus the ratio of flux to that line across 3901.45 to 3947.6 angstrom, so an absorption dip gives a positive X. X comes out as 6.8 angstrom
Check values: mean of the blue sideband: 6.09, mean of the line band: 5.61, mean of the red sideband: 7.9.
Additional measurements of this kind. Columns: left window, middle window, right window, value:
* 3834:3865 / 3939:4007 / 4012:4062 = 9.7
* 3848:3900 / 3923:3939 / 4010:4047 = 6.6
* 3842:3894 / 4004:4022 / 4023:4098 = -2.7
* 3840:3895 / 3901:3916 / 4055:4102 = -0.6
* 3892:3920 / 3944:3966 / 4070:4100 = 2.8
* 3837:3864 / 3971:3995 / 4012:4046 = 3.7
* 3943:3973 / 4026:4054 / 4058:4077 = -3.5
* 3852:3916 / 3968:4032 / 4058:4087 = -3.2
